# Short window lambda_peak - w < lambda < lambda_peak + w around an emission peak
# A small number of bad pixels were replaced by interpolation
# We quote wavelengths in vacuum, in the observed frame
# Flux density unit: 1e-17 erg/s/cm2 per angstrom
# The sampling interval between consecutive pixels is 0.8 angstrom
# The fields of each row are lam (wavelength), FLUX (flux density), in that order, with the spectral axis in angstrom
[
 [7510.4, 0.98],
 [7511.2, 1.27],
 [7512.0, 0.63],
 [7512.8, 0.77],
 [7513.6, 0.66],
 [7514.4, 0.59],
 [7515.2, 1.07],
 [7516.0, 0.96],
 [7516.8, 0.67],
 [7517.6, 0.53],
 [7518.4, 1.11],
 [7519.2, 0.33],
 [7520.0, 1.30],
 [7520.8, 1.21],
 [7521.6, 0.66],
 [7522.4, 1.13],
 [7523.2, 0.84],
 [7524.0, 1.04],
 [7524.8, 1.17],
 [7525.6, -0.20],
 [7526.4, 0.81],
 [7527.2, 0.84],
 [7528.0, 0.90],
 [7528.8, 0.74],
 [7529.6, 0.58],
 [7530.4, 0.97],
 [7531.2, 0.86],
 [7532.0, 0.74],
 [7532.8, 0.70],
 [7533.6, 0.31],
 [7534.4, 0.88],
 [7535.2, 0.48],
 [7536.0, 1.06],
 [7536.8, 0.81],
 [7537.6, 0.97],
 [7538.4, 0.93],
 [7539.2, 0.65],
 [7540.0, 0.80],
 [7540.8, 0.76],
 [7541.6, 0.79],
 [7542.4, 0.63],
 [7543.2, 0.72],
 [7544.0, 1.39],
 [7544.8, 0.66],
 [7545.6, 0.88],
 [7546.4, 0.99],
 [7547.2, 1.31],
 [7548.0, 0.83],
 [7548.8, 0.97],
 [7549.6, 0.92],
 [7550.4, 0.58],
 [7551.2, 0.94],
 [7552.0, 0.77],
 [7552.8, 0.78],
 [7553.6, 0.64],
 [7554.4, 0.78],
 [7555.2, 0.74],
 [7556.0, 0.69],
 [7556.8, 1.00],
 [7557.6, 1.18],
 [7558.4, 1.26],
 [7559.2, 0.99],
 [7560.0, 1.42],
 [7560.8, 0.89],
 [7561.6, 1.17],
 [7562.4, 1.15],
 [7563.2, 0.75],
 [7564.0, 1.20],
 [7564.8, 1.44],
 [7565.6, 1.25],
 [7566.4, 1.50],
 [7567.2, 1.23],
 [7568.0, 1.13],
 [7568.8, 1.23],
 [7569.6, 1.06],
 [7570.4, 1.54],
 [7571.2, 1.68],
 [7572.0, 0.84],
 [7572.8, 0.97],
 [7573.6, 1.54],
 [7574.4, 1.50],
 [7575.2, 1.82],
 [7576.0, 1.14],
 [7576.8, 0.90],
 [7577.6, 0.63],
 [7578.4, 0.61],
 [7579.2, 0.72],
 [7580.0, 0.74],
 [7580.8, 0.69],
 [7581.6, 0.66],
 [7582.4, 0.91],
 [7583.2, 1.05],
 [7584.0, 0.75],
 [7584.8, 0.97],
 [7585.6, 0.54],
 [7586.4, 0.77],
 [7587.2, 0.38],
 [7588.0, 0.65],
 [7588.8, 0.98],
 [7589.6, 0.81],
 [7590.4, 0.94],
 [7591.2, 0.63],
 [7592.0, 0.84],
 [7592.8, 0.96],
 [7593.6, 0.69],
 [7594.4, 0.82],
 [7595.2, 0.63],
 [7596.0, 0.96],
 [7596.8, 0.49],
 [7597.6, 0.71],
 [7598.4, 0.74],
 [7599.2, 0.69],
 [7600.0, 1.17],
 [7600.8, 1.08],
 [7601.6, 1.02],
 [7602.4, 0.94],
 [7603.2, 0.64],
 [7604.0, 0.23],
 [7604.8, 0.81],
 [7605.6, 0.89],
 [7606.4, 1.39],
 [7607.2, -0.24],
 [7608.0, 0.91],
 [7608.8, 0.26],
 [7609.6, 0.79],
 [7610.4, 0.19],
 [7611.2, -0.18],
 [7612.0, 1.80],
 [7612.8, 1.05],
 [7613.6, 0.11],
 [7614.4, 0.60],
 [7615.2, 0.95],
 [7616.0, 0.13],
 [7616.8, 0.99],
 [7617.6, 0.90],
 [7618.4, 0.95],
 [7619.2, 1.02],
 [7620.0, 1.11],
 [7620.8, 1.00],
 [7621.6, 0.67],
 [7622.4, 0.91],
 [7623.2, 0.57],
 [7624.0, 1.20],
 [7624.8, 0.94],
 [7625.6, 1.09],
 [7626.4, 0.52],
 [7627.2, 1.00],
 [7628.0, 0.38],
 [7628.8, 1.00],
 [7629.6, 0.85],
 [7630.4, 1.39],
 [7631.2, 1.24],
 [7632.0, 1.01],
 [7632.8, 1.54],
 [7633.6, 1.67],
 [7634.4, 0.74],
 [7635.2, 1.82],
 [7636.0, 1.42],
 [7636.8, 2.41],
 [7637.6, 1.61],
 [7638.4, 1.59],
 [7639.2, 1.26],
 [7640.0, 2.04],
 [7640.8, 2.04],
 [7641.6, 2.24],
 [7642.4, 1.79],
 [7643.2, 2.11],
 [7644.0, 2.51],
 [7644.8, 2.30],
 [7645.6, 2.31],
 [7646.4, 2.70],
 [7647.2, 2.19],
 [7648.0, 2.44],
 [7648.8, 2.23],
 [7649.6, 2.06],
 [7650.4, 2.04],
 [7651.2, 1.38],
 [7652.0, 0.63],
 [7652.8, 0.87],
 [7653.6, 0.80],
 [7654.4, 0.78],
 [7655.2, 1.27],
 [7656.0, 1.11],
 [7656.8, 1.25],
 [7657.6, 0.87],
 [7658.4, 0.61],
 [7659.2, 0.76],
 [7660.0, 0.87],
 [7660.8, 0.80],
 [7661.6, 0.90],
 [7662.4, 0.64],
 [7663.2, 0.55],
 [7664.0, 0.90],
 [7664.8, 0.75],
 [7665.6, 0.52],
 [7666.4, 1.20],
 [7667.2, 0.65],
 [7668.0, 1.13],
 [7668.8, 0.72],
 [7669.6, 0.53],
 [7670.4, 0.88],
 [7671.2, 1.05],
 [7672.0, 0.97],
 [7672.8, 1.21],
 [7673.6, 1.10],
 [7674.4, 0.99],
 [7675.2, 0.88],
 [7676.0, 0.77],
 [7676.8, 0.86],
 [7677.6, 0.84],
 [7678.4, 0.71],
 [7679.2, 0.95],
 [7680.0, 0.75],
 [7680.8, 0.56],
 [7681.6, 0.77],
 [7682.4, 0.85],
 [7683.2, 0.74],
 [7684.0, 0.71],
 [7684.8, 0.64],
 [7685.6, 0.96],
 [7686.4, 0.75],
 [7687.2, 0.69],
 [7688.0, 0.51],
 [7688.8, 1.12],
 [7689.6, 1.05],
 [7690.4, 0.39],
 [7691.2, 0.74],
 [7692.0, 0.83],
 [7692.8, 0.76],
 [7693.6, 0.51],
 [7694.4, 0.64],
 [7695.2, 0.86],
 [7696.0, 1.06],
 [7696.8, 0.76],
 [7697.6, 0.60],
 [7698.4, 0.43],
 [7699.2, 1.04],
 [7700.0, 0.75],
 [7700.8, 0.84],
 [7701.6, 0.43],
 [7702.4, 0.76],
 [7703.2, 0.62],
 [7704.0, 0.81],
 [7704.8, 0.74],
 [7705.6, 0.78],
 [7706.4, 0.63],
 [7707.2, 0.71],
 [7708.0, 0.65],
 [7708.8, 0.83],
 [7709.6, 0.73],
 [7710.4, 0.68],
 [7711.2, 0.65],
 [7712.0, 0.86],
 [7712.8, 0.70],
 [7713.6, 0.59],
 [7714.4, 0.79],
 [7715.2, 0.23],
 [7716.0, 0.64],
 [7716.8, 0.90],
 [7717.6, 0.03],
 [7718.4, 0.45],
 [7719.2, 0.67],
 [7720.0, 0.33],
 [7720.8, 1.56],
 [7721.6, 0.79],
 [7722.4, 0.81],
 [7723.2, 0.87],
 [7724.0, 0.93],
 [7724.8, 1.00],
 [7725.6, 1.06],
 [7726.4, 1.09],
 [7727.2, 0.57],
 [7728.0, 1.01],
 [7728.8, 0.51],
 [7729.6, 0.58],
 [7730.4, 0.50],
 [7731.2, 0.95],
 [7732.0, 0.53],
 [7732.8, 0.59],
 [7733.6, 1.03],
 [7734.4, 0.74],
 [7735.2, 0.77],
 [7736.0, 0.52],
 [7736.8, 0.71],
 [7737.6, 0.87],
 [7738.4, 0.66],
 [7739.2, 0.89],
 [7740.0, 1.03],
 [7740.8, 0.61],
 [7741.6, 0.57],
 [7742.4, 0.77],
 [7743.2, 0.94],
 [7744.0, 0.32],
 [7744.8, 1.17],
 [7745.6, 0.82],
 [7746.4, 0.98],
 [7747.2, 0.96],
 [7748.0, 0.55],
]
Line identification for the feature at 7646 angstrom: [O III]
